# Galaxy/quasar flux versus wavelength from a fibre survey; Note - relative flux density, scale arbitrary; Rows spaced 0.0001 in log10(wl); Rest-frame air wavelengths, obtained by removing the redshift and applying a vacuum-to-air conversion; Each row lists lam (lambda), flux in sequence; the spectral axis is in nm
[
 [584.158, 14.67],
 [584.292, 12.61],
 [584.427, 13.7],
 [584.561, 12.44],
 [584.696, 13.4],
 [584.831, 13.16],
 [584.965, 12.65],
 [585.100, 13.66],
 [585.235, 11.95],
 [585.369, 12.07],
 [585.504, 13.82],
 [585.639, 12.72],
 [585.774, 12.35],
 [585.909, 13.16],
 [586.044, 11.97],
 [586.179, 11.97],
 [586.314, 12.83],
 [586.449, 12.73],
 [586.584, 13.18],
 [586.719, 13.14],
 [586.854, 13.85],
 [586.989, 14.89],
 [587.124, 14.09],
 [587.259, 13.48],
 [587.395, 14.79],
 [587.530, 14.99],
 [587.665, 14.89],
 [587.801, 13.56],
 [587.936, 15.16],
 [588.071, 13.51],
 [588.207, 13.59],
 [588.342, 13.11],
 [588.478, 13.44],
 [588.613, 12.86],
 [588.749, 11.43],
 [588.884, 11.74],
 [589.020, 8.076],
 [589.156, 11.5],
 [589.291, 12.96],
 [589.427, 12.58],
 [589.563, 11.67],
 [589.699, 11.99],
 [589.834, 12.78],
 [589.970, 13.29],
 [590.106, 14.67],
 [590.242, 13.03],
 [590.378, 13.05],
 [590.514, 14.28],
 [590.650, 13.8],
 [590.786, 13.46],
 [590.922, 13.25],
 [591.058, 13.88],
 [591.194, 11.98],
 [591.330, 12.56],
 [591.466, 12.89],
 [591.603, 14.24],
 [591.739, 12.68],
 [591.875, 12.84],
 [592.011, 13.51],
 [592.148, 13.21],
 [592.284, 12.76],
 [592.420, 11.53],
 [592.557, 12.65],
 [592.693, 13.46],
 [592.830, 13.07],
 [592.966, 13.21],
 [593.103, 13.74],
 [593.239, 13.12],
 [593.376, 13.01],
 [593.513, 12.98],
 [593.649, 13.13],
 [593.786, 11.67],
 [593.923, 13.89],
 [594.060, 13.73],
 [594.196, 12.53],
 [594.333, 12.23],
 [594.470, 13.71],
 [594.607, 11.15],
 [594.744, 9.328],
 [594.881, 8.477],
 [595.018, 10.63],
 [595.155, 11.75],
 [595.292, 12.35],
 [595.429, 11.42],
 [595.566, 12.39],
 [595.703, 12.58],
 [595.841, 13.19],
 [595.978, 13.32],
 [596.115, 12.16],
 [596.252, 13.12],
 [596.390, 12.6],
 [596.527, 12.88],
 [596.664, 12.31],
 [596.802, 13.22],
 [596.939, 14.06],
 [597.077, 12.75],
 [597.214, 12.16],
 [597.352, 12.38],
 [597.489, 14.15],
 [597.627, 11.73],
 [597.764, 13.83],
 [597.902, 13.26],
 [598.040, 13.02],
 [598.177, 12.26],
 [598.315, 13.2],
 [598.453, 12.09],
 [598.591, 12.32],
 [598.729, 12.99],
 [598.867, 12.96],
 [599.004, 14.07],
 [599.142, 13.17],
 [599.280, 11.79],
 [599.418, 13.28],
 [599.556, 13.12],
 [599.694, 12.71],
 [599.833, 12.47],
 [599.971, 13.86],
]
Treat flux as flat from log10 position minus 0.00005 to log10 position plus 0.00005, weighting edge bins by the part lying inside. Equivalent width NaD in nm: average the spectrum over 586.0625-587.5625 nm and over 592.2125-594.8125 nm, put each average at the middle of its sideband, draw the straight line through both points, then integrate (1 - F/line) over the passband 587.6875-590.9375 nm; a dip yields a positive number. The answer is 0.08 nm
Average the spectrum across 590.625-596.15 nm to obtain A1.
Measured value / 12.6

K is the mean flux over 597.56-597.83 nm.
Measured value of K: 12.8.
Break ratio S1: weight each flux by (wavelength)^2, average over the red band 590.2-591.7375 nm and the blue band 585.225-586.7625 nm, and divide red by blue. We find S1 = 1.07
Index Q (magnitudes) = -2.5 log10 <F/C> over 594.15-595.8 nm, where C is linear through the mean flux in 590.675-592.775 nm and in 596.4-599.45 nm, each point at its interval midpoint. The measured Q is 0.12 mag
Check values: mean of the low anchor 13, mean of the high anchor 12.9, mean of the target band 11.6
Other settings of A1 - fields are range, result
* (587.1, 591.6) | 13.1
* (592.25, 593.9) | 12.9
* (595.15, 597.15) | 12.7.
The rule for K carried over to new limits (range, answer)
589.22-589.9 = 12.4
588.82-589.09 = 9.87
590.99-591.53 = 12.8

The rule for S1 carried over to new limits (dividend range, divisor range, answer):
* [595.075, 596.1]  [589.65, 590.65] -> 0.94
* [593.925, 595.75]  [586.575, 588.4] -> 0.86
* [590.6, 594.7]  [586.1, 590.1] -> 1.01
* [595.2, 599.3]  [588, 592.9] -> 1.02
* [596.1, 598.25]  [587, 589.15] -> 1.00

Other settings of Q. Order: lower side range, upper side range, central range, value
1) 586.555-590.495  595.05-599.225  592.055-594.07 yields 0.00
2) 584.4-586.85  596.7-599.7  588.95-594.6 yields 0.00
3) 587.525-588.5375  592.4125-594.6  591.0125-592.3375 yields 0.02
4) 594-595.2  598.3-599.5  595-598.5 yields -0.04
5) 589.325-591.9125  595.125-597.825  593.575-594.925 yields 0.07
